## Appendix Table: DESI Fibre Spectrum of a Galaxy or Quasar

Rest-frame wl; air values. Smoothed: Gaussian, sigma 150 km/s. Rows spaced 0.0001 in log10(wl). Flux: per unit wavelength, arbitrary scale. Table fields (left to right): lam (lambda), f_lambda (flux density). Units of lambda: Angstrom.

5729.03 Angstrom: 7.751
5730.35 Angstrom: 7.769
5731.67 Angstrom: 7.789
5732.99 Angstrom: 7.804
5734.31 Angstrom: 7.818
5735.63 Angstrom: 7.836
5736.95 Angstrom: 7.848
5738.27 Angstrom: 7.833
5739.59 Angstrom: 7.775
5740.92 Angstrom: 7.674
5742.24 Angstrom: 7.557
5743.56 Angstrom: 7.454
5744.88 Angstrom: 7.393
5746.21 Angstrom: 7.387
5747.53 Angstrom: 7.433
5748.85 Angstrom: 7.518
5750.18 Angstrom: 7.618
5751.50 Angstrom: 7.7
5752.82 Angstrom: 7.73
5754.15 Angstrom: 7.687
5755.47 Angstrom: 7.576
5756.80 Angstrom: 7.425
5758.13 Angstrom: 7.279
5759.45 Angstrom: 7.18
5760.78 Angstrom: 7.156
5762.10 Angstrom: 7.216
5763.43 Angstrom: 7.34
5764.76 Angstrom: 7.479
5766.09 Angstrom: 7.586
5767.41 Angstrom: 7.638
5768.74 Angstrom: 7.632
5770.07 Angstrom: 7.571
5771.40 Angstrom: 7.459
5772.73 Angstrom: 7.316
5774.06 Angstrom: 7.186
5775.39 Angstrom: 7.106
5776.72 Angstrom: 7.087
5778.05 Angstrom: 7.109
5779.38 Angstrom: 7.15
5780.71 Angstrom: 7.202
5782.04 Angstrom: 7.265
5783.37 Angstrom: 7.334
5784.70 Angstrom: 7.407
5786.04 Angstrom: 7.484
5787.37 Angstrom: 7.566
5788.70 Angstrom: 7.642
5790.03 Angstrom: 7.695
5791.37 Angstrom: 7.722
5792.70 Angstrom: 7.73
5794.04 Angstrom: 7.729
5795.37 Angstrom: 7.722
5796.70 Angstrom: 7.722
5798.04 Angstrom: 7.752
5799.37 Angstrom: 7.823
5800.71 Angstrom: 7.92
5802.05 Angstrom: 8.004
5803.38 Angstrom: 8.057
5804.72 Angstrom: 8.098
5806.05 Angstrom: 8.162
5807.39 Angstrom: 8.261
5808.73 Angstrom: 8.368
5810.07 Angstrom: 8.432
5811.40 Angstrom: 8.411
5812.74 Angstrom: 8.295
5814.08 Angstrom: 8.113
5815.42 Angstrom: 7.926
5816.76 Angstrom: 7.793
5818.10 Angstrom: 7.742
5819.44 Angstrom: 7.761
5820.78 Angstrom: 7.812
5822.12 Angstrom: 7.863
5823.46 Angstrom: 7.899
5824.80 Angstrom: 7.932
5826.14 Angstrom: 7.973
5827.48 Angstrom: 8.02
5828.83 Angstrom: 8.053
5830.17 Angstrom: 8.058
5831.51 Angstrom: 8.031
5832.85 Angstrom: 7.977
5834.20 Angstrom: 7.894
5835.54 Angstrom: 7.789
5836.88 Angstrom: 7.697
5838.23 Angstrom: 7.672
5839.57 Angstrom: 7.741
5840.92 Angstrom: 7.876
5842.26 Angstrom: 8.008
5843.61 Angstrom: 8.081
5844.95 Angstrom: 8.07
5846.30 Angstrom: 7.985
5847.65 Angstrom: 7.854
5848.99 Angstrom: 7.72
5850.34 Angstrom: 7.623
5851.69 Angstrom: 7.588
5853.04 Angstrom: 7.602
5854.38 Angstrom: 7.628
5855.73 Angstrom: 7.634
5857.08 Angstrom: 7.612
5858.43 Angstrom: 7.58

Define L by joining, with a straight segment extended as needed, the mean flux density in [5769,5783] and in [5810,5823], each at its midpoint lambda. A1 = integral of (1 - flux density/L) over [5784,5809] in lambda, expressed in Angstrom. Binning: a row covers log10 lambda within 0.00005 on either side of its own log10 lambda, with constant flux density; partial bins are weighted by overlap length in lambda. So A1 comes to -0.6 Angstrom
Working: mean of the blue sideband 7.26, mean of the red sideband 8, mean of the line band 7.83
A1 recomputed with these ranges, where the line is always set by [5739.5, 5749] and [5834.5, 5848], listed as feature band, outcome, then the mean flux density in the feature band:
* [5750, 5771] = 0.2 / 7.49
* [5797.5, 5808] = -0.4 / 8.01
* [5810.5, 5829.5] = -0.4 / 7.98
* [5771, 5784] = 0.7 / 7.22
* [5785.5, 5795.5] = 0.0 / 7.66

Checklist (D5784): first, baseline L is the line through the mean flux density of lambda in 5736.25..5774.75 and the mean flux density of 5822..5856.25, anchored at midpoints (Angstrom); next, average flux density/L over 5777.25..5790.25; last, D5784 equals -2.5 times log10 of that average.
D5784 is 0.04 mag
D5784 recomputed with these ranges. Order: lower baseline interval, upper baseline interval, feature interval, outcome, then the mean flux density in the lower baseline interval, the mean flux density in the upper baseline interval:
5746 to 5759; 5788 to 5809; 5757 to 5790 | 0.049 mag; 7.54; 7.89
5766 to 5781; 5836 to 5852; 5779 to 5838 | -0.038 mag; 7.33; 7.83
